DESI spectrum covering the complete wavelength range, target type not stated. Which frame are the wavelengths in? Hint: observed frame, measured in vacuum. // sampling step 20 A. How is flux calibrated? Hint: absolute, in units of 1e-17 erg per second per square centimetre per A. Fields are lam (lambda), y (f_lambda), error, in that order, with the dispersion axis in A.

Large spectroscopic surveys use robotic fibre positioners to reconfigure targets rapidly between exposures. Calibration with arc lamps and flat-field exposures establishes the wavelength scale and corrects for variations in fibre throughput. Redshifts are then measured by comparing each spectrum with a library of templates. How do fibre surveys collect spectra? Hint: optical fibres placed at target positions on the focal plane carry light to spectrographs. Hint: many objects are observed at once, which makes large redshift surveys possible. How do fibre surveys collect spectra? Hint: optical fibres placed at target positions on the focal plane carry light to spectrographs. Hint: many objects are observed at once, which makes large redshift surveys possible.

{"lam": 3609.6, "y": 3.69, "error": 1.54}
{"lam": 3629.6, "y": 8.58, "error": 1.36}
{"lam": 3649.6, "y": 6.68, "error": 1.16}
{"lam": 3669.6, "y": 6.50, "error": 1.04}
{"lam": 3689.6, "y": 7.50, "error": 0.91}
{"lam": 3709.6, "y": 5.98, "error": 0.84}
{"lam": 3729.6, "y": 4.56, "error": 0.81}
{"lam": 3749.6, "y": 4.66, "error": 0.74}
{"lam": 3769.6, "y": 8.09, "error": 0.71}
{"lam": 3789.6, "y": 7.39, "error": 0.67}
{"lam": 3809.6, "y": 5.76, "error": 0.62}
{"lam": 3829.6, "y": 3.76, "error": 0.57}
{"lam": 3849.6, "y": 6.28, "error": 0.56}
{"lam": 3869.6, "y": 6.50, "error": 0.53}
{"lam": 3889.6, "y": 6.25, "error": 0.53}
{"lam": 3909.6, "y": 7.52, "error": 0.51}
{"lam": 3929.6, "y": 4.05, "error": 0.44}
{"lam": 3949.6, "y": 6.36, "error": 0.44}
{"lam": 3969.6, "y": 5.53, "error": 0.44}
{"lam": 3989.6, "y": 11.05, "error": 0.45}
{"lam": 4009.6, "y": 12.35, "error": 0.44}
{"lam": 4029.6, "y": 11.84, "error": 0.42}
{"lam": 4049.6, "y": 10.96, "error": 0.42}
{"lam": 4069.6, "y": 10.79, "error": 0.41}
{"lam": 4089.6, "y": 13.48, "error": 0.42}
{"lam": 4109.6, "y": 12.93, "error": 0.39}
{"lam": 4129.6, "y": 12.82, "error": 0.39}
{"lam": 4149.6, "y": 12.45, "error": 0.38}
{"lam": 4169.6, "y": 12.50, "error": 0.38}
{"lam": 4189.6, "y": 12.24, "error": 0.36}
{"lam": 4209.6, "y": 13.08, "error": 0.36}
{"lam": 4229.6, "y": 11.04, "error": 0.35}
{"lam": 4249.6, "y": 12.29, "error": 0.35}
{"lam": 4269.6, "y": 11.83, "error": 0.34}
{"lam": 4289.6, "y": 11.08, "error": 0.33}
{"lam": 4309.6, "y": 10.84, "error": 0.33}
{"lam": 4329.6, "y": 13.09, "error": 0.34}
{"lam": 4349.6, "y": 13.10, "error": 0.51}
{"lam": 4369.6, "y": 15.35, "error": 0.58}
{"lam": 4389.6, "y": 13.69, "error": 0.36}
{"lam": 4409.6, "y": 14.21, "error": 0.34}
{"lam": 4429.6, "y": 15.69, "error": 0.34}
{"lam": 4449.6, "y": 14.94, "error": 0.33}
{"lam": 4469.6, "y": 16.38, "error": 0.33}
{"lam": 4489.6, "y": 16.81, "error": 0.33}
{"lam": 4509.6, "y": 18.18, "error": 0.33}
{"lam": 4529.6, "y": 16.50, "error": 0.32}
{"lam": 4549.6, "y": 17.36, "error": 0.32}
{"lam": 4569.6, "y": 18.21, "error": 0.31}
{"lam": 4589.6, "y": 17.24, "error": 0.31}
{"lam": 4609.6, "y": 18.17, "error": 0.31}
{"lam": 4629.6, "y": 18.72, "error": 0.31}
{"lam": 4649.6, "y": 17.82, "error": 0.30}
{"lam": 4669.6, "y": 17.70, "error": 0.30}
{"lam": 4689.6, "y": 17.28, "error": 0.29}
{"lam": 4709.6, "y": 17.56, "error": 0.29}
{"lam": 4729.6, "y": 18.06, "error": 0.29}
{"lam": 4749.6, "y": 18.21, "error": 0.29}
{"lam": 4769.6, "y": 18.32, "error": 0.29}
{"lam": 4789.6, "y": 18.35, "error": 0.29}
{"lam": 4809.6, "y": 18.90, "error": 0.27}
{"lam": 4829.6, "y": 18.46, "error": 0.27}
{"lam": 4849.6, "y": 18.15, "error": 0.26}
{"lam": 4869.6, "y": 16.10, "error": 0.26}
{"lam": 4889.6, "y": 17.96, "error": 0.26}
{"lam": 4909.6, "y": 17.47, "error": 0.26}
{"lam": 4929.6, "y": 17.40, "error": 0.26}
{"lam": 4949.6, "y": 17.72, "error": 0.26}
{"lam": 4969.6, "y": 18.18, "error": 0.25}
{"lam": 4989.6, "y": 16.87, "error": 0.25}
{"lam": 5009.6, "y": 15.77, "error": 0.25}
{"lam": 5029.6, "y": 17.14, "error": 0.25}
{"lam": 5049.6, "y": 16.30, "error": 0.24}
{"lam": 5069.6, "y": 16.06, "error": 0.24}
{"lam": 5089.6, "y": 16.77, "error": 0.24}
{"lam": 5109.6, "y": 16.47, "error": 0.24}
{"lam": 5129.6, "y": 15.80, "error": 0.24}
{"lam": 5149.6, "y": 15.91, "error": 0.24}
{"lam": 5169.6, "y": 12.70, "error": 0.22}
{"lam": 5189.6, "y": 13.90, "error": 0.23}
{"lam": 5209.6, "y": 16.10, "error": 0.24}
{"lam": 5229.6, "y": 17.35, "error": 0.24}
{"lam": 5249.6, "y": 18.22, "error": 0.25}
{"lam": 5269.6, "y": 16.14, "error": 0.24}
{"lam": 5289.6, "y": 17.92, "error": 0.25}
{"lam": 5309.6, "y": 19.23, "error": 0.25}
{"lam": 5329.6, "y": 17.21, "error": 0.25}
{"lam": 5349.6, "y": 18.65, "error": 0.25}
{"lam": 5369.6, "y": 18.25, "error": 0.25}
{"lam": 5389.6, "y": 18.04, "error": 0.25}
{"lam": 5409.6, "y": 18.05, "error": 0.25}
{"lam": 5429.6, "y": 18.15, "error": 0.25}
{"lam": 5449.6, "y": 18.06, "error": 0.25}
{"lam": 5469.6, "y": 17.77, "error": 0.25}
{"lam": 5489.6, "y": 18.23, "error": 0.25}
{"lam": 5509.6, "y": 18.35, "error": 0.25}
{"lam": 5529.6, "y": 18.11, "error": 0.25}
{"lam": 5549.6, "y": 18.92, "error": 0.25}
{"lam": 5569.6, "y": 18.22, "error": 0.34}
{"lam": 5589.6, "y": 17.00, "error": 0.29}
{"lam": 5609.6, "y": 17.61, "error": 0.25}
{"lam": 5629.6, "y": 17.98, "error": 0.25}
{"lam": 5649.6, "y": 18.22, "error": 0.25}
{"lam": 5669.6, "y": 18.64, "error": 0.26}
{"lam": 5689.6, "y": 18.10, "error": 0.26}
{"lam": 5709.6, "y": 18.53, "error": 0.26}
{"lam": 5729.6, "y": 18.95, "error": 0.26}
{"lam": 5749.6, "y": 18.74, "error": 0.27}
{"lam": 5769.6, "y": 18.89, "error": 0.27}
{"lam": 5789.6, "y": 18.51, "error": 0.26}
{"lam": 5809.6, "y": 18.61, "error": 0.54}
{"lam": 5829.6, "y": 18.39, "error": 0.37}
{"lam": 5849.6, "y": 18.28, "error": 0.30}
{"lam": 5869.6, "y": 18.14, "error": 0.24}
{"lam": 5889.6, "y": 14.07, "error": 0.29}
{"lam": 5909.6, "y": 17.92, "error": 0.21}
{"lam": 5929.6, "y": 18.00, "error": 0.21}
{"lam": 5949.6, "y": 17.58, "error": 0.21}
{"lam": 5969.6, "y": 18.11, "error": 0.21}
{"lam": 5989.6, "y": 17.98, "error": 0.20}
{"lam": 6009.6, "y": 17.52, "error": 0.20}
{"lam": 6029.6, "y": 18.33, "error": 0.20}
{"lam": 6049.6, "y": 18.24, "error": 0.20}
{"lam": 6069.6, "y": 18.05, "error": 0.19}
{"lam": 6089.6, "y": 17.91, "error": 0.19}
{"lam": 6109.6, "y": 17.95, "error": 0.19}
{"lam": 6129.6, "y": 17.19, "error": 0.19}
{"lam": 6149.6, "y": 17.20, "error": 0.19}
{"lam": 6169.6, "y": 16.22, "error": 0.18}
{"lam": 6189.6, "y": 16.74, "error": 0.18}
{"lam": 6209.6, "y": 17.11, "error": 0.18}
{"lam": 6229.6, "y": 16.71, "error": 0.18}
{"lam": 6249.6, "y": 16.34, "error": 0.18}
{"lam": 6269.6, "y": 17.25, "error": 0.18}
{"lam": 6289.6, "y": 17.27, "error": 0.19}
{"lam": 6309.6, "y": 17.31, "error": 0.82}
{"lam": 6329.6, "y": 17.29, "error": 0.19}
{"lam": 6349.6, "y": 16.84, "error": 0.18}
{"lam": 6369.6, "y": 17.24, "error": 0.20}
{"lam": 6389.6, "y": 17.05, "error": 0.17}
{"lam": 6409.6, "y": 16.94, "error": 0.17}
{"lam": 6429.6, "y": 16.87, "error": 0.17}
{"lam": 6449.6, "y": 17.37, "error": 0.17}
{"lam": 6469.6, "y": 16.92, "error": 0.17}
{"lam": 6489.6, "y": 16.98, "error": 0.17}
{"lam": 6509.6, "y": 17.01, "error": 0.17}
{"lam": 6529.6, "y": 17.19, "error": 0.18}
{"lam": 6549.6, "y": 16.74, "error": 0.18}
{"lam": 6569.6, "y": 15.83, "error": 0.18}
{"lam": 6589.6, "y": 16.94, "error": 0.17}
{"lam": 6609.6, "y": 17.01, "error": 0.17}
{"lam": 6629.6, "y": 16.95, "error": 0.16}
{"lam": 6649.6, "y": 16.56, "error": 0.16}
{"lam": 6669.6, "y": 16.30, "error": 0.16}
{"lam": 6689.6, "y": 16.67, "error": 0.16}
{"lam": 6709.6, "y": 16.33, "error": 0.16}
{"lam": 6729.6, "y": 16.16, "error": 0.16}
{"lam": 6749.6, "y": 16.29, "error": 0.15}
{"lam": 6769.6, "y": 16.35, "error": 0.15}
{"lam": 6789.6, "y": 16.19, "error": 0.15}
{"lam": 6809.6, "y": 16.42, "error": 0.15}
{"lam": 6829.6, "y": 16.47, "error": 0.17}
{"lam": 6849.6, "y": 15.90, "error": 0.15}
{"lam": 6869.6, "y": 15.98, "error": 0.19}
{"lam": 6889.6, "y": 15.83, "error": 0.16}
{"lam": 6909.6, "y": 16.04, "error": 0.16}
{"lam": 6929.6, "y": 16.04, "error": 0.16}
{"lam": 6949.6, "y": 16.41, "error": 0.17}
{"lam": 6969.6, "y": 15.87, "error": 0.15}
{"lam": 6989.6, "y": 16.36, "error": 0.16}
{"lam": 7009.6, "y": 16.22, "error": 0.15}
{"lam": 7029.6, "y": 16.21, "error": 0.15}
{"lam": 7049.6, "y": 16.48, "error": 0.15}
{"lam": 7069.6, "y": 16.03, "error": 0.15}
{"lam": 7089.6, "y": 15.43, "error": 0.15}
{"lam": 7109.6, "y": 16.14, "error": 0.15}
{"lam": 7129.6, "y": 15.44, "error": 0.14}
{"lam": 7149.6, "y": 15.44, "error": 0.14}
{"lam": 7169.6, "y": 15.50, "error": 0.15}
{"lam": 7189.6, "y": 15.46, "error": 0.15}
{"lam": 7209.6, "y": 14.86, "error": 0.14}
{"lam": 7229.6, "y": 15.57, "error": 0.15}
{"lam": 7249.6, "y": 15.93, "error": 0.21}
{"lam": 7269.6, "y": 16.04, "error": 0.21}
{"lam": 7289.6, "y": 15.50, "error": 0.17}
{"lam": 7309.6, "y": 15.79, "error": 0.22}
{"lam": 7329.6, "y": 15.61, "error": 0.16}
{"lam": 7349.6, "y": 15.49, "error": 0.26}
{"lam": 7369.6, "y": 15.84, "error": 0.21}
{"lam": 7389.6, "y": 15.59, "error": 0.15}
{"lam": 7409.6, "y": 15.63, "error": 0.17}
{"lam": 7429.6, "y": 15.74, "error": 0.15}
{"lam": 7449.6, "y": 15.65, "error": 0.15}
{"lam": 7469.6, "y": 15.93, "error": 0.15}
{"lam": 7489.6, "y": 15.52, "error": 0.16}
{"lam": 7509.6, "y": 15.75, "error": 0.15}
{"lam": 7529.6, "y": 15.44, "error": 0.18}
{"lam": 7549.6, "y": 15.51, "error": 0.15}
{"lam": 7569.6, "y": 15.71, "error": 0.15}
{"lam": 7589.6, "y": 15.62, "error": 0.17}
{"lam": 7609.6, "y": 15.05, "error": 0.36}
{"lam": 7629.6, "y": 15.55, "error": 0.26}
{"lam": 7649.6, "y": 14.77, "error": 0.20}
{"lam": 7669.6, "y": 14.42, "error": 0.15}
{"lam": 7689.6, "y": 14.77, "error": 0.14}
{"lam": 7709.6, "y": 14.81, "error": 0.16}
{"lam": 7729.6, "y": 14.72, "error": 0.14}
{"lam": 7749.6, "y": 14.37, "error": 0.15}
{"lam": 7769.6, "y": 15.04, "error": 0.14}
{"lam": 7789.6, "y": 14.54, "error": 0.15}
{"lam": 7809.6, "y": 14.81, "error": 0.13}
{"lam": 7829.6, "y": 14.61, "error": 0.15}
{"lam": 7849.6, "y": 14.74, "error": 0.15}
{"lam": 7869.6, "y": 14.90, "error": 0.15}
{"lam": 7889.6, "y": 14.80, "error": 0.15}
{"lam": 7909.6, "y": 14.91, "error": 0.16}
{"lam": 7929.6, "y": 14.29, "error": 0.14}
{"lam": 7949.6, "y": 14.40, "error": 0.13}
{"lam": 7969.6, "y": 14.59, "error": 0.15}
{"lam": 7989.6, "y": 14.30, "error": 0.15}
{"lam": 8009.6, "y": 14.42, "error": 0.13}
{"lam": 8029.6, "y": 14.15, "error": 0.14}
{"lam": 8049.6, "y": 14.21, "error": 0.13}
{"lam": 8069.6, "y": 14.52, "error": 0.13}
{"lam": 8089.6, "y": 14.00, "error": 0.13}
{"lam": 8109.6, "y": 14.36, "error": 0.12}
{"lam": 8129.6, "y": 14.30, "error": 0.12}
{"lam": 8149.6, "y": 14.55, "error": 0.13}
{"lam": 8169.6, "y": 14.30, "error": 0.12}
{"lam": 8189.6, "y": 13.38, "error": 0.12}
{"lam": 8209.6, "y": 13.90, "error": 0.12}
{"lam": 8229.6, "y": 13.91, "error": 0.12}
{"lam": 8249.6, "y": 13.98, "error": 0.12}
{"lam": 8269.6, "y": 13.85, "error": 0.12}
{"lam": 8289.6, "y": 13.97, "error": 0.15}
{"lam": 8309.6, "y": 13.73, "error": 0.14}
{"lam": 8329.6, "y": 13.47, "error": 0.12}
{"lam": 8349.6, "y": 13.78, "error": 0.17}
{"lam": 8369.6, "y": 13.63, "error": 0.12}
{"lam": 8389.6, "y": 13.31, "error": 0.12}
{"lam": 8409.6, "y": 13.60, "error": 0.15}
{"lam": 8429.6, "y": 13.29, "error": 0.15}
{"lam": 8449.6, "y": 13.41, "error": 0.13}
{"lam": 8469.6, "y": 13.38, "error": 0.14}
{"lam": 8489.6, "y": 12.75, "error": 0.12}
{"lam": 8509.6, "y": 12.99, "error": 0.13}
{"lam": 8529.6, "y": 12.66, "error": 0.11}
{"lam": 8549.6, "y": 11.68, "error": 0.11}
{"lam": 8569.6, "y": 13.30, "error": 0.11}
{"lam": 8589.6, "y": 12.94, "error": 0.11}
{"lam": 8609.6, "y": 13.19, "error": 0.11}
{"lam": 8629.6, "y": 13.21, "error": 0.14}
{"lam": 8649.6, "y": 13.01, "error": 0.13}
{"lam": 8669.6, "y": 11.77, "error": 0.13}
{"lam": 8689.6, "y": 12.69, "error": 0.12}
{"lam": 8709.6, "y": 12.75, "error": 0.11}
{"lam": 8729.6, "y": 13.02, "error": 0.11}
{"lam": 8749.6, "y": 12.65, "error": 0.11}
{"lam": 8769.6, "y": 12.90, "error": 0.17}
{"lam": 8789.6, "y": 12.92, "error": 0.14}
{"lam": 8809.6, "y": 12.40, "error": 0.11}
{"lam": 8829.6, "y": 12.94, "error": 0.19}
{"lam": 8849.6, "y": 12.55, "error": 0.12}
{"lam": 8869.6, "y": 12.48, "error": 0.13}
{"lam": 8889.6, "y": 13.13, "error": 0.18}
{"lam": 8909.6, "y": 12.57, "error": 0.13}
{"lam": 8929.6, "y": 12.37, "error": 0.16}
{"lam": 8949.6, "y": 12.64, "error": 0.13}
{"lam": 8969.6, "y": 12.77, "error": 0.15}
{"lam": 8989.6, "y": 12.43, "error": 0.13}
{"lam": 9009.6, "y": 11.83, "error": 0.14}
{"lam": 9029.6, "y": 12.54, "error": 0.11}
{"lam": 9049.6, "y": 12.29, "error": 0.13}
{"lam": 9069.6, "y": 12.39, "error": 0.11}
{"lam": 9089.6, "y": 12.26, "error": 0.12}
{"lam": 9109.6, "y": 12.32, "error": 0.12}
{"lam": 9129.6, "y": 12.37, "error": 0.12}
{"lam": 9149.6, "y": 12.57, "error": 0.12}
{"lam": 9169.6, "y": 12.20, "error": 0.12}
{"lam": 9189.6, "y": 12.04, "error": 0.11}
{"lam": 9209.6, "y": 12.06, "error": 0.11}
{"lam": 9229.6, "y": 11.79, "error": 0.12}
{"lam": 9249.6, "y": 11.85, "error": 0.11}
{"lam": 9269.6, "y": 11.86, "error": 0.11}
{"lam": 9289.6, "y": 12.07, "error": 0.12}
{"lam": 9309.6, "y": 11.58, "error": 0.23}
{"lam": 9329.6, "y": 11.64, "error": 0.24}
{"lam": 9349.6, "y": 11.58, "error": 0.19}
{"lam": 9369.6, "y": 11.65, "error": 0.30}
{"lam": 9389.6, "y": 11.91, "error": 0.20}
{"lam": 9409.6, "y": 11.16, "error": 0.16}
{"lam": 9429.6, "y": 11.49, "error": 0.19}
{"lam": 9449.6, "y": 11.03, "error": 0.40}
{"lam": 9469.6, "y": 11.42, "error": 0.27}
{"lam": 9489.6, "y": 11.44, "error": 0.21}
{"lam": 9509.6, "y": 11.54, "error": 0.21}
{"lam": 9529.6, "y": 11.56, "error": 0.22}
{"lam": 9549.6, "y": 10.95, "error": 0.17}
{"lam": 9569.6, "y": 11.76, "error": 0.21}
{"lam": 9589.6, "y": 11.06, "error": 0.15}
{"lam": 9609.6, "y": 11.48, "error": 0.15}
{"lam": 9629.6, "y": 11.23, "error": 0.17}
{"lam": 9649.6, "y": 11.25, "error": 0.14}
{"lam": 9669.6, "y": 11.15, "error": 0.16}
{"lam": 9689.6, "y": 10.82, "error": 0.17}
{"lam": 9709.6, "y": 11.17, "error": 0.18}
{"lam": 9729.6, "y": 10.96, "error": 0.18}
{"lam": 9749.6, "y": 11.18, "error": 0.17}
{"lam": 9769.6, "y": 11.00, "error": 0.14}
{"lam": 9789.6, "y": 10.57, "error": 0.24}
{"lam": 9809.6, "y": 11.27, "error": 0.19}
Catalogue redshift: 0.00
